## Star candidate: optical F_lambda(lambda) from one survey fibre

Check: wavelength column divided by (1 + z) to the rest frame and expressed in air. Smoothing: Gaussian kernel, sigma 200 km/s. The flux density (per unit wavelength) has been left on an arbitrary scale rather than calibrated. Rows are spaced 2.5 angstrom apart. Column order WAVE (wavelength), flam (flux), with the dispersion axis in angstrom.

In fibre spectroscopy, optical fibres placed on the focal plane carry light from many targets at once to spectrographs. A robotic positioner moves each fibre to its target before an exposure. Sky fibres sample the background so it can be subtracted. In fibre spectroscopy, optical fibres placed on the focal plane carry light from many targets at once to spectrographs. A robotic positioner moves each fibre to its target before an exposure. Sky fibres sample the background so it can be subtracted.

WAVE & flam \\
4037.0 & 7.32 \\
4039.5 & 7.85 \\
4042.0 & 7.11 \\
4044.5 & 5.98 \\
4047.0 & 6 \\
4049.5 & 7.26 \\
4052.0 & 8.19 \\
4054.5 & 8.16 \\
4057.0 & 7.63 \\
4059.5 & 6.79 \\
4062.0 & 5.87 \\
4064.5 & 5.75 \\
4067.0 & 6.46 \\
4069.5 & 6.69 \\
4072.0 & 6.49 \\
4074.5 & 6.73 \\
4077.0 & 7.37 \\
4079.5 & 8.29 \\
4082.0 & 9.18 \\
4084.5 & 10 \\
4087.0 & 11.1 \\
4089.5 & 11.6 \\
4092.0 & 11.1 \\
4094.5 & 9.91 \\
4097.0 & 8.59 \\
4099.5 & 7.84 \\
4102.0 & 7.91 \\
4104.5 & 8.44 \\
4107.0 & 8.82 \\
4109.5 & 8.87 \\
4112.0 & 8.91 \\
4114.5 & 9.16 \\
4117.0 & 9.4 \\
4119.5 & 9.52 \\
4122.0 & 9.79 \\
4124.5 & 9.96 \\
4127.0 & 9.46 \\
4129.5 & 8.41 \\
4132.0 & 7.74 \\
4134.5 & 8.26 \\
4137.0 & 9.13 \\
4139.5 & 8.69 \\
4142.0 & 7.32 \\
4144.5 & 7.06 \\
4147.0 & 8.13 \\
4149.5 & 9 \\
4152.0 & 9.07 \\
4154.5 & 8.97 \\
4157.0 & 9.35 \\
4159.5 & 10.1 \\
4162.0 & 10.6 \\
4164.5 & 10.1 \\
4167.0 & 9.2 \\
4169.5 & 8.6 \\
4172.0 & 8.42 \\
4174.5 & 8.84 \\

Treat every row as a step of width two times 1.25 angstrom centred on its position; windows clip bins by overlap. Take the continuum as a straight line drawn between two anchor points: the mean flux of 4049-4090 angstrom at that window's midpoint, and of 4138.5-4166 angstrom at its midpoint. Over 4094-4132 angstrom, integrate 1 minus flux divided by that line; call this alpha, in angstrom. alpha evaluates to -2.4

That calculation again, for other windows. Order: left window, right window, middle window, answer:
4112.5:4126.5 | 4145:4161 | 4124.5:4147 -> 2.3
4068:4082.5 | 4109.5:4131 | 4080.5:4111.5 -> -4.6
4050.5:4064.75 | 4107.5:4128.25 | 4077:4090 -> -2.5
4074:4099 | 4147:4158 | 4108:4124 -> -0.1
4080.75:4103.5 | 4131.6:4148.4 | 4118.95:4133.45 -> -1.0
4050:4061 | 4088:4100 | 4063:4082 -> 3.8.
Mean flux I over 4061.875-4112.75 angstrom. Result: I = 8.43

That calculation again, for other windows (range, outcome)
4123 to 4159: 8.65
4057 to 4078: 6.57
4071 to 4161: 8.89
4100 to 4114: 8.58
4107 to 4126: 9.34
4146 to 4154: 8.77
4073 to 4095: 9.43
